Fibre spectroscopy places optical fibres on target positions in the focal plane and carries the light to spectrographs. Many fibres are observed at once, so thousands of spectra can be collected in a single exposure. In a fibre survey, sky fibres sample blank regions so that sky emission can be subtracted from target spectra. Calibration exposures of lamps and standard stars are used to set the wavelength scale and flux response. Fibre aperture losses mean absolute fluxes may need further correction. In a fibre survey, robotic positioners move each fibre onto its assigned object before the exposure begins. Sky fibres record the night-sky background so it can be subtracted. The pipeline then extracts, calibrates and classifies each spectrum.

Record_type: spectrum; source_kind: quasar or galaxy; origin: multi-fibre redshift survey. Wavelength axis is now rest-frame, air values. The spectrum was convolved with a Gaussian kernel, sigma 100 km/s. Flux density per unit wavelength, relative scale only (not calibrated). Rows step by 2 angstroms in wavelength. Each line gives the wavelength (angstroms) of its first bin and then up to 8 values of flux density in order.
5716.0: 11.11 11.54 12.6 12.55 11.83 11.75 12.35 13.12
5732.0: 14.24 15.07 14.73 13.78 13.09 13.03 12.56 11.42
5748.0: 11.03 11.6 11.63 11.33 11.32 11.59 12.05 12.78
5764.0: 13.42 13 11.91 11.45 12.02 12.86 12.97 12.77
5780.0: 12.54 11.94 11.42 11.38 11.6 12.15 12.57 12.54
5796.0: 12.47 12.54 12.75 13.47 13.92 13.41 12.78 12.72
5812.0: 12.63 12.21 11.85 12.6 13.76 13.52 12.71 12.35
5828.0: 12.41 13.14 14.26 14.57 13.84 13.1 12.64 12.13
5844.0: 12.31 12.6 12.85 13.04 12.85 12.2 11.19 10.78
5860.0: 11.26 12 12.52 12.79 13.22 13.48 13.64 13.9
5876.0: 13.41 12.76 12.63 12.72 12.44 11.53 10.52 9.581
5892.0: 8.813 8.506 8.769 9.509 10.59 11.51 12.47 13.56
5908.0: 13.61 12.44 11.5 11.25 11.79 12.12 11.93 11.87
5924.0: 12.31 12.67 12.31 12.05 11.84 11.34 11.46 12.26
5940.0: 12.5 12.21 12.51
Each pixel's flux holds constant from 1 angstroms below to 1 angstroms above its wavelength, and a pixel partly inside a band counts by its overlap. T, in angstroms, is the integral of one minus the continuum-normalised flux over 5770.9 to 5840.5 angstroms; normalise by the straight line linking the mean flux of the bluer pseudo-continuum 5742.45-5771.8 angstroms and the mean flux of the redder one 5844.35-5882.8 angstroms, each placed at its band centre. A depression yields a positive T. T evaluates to -2.8 angstroms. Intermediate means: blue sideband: 12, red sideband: 12.6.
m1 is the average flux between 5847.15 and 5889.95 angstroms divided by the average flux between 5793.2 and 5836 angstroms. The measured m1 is 1.0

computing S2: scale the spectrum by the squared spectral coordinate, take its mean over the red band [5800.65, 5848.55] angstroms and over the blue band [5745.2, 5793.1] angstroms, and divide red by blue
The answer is 1.10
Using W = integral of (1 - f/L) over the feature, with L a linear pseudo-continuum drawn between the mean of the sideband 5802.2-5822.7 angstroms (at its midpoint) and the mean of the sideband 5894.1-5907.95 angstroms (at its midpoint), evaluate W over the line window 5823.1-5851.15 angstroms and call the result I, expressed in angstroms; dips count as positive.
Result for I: -1.3 angstroms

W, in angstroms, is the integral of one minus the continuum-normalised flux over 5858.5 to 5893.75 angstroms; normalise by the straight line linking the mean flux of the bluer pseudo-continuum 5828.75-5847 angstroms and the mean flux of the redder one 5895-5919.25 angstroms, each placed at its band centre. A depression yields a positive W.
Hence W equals 0.6 angstroms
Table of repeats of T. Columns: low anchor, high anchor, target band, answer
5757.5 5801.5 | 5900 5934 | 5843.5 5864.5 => 0.2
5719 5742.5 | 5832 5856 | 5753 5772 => 1.5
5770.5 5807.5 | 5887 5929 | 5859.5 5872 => -1.0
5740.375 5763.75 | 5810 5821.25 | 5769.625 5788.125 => 0.1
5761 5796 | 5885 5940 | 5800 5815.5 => -1.1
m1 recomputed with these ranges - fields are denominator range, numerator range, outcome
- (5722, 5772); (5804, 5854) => 1.04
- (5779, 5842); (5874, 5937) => 0.91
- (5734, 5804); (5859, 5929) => 0.96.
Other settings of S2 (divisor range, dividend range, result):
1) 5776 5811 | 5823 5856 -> 1.04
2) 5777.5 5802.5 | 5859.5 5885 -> 1.08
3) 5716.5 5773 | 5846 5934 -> 1.01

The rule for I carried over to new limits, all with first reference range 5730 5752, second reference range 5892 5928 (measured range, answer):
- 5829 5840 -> -1.4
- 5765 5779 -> 0.3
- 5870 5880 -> -1.3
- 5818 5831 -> -0.7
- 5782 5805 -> 0.2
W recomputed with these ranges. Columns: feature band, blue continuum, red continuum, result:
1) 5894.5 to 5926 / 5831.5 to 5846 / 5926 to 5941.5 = 1.6 angstroms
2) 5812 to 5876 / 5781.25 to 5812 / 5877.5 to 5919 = -4.3 angstroms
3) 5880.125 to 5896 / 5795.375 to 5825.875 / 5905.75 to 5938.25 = 2.3 angstroms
